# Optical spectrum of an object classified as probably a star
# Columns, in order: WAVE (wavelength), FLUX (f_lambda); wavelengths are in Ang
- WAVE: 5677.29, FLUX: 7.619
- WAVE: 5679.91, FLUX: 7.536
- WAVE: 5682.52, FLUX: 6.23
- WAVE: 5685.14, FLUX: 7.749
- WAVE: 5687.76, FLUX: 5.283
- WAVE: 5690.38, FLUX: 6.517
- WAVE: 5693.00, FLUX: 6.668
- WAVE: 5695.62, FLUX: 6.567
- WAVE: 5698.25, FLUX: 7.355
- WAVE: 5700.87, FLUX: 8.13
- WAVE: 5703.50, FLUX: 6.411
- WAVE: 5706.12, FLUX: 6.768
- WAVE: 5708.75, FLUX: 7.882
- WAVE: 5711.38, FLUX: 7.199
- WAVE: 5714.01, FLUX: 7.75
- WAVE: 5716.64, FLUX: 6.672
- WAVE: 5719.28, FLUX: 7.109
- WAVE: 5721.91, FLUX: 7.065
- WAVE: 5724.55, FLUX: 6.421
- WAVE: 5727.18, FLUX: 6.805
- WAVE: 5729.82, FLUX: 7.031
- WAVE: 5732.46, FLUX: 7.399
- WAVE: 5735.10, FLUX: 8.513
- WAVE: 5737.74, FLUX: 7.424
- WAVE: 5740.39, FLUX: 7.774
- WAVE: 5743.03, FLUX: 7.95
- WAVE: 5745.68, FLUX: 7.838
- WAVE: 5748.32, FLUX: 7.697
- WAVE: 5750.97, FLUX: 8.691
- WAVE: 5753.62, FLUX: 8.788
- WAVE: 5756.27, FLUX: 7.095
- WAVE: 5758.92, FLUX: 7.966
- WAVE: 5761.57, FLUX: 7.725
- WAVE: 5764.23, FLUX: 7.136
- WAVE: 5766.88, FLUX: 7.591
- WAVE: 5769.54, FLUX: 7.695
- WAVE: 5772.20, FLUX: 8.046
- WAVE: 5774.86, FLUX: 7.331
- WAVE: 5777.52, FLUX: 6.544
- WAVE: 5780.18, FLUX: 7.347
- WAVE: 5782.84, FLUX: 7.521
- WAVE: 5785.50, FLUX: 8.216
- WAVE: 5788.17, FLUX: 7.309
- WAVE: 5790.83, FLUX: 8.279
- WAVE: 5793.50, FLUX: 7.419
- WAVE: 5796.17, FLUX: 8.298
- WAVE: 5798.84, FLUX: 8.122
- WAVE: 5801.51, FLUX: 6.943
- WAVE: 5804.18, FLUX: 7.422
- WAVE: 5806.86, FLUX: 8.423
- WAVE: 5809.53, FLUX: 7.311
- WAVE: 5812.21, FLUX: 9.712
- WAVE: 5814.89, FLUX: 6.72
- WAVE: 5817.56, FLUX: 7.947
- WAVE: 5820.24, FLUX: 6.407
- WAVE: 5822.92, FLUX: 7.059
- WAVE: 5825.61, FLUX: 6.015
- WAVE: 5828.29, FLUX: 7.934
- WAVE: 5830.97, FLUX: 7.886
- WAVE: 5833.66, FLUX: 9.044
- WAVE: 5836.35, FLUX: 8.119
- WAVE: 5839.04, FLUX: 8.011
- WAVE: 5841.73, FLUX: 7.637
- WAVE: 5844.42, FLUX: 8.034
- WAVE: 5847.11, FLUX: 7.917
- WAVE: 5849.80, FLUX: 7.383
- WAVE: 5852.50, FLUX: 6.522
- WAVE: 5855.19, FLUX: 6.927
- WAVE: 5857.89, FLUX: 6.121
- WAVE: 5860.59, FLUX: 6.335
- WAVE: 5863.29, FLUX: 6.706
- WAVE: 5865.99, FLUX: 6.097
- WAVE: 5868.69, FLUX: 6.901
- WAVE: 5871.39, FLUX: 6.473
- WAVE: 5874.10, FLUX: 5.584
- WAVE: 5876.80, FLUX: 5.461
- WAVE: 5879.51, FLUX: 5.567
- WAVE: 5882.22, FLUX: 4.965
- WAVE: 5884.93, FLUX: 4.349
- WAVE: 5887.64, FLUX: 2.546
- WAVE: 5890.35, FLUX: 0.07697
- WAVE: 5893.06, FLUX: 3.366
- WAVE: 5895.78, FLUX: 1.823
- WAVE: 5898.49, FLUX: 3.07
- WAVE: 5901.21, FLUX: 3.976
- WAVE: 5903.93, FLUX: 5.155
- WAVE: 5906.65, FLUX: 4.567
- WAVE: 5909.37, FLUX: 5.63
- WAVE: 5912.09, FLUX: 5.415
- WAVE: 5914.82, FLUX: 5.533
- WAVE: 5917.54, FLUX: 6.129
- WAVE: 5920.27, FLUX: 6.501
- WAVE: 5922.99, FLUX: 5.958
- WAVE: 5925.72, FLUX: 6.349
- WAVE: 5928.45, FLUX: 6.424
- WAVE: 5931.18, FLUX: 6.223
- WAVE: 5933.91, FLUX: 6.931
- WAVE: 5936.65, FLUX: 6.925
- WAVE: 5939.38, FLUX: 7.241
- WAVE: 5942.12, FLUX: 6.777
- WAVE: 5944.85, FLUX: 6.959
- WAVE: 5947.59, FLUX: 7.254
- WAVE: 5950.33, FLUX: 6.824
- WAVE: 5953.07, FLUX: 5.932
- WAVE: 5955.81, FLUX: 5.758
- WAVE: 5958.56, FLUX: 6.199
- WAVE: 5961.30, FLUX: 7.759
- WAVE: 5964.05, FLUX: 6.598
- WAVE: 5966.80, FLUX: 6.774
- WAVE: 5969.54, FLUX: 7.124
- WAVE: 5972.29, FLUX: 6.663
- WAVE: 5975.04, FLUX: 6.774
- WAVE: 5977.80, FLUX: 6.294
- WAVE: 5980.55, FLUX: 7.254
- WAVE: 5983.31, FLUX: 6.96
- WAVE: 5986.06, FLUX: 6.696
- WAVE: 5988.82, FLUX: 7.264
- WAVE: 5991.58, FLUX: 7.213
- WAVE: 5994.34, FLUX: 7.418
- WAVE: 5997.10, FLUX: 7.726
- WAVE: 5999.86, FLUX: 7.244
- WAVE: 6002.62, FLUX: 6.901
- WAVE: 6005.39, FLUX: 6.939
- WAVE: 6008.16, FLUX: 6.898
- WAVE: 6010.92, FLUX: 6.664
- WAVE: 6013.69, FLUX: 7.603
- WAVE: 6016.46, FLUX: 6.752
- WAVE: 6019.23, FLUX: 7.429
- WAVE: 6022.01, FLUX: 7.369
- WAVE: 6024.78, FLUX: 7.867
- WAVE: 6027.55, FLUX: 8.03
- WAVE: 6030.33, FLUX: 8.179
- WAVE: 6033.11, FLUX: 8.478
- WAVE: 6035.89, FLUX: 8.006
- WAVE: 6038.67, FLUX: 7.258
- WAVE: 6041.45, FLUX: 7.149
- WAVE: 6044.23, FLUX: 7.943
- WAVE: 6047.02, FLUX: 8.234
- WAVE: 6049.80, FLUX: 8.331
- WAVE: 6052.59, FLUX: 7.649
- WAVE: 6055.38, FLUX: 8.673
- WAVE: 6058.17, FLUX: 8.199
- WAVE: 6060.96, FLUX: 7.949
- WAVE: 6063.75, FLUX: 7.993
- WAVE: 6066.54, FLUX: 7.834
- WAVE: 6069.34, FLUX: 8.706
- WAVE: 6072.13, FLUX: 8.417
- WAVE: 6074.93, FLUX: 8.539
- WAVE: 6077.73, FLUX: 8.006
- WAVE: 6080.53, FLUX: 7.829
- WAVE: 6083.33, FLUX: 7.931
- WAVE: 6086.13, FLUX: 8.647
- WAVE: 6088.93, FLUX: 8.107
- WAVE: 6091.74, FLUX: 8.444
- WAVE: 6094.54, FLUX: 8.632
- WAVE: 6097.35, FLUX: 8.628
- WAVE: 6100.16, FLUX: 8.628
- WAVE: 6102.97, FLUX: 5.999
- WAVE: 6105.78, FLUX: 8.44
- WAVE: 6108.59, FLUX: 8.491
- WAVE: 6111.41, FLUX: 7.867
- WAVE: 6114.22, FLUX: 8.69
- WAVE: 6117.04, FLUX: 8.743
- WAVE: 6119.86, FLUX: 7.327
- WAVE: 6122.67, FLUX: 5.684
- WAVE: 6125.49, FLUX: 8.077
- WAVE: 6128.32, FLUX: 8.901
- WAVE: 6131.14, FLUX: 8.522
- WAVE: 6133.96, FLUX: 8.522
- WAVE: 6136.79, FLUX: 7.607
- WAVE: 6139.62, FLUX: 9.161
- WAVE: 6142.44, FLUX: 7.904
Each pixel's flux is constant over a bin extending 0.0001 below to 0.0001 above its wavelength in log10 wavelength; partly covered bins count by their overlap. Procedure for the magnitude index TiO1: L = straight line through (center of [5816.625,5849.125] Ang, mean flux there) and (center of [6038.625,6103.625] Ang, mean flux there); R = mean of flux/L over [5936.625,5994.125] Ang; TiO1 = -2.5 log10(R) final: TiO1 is 0.16 mag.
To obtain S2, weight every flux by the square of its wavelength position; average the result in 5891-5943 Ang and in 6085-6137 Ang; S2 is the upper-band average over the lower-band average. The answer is 1.60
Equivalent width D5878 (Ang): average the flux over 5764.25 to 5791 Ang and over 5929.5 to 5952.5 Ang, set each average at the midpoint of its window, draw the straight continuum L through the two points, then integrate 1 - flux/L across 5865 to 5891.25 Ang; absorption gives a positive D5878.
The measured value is 8.34 Ang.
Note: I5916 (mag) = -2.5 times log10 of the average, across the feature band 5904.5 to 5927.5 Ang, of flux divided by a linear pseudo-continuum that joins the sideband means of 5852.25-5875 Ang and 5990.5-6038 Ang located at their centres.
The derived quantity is 0.18 mag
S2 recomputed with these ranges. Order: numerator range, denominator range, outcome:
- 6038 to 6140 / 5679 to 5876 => 1.22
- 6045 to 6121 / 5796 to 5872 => 1.20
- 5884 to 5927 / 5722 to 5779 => 0.61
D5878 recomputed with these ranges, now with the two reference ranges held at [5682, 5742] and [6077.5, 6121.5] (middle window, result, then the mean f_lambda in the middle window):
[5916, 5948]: 4.47 Ang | 6.62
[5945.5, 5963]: 2.51 Ang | 6.63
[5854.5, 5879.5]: 4.25 Ang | 6.23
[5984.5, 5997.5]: 1.03 Ang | 7.23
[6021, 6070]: 0.06 Ang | 7.99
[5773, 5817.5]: -2.29 Ang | 7.7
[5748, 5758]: -1.25 Ang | 8.1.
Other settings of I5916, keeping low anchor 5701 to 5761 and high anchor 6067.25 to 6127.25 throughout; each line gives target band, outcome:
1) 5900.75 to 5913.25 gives 0.48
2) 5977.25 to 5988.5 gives 0.15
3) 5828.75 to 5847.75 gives -0.06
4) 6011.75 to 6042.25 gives 0.05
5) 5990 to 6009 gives 0.10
